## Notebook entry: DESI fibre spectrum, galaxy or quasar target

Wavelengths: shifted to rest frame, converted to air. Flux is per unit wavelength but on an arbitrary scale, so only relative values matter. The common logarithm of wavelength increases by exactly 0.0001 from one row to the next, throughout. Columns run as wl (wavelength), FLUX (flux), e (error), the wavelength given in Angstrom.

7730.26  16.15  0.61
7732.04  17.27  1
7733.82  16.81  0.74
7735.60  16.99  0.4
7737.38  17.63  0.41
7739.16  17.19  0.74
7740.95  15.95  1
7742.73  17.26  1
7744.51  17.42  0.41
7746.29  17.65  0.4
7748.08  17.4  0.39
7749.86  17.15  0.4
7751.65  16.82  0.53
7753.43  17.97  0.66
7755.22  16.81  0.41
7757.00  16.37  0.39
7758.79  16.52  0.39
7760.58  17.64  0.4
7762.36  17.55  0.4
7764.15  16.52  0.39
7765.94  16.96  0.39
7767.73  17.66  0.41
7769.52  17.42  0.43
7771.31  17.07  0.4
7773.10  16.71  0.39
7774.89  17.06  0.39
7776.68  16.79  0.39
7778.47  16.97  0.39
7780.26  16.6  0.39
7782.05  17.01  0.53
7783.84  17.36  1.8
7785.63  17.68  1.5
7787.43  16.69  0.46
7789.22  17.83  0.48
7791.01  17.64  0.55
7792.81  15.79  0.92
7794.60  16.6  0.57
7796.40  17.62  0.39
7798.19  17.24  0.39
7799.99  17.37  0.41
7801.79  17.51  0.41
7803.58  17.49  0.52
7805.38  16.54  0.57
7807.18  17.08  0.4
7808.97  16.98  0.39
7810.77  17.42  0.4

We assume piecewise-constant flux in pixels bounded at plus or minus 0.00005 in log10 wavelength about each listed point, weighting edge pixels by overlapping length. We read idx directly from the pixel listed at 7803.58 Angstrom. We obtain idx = 17.49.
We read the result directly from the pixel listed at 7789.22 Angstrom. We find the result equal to 17.83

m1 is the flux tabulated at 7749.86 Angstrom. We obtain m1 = 17.15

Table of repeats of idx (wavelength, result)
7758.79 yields 16.52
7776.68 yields 16.79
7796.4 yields 17.62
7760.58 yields 17.64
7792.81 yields 15.79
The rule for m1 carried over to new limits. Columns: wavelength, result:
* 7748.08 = 17.4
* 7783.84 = 17.36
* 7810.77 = 17.42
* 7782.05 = 17.01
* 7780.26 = 16.6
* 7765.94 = 16.96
